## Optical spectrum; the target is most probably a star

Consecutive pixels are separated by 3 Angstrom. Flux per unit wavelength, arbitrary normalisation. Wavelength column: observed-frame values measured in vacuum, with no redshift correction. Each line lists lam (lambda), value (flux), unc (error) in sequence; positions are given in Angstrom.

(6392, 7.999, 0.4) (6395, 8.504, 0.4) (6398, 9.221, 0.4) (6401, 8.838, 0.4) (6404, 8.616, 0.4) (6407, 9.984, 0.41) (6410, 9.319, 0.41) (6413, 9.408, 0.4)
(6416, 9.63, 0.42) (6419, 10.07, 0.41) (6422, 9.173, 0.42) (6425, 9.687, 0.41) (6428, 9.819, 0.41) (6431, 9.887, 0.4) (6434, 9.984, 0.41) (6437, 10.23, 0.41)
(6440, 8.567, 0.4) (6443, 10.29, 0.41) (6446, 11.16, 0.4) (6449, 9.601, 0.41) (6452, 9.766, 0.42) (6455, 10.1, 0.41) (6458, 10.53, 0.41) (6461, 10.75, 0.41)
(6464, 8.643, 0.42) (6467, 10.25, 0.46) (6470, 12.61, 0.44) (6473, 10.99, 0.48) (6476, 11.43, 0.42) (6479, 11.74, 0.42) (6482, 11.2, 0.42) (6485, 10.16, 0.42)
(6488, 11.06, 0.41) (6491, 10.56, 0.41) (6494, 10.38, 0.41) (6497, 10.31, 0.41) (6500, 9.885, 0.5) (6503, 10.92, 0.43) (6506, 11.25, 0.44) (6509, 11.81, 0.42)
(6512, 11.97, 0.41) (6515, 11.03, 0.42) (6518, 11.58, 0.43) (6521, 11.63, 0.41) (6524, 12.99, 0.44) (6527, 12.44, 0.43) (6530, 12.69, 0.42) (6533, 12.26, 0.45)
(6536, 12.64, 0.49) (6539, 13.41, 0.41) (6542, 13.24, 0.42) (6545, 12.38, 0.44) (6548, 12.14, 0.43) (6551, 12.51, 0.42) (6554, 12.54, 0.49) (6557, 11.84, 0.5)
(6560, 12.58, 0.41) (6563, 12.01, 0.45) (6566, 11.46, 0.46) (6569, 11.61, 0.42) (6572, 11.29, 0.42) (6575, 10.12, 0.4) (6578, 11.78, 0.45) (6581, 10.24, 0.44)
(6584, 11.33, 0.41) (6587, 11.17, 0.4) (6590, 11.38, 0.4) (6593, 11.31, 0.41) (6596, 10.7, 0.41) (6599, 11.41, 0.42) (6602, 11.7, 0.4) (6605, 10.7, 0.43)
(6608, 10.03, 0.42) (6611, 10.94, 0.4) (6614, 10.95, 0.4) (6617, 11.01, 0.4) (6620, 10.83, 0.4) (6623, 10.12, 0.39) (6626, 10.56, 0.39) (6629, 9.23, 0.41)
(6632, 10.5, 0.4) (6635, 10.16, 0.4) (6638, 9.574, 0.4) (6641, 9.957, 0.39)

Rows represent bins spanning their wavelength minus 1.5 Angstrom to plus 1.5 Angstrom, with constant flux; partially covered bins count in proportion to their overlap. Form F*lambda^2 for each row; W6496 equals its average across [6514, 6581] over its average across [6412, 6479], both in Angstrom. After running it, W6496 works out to 1.22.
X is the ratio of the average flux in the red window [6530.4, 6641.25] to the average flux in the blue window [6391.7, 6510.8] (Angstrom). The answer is 1.1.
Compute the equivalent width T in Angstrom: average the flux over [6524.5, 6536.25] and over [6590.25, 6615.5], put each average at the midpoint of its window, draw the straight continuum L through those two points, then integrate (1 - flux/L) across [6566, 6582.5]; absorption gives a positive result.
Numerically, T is 0.8 Angstrom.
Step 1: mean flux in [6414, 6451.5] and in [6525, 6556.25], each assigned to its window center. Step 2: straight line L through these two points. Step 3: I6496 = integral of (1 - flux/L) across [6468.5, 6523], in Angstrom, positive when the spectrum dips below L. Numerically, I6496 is 1.4 Angstrom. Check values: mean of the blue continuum 9.83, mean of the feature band 11.2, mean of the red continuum 12.6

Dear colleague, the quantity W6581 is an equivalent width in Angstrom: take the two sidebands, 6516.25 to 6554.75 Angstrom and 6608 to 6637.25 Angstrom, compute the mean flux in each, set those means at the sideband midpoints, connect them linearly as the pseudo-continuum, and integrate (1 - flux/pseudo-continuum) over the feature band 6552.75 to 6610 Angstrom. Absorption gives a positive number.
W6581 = 0.4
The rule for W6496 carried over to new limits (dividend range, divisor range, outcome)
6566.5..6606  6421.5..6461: 1.17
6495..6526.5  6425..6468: 1.16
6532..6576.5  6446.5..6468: 1.25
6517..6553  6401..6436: 1.35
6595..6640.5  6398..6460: 1.15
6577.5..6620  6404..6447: 1.19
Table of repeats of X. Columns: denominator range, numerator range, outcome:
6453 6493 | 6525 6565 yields 1.16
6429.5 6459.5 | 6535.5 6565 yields 1.25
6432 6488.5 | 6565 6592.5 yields 1.07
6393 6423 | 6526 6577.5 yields 1.32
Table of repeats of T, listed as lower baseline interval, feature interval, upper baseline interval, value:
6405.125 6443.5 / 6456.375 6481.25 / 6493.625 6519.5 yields -1.09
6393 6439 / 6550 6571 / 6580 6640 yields -3.39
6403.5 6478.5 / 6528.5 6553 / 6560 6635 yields -4.68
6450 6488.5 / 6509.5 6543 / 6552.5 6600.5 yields -3.76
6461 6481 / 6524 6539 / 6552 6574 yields -1.42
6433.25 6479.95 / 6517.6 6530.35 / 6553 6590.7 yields -1.45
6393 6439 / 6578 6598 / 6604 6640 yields -1.69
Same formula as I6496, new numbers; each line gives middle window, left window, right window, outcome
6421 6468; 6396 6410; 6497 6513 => 0.1 Angstrom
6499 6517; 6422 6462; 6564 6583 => -1.1 Angstrom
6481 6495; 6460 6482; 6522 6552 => 0.9 Angstrom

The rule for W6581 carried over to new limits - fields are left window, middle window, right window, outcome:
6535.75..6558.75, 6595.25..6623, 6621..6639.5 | -0.5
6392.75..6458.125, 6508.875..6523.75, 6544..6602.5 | -1.2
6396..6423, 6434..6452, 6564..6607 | -0.5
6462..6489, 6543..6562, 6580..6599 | -2.3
